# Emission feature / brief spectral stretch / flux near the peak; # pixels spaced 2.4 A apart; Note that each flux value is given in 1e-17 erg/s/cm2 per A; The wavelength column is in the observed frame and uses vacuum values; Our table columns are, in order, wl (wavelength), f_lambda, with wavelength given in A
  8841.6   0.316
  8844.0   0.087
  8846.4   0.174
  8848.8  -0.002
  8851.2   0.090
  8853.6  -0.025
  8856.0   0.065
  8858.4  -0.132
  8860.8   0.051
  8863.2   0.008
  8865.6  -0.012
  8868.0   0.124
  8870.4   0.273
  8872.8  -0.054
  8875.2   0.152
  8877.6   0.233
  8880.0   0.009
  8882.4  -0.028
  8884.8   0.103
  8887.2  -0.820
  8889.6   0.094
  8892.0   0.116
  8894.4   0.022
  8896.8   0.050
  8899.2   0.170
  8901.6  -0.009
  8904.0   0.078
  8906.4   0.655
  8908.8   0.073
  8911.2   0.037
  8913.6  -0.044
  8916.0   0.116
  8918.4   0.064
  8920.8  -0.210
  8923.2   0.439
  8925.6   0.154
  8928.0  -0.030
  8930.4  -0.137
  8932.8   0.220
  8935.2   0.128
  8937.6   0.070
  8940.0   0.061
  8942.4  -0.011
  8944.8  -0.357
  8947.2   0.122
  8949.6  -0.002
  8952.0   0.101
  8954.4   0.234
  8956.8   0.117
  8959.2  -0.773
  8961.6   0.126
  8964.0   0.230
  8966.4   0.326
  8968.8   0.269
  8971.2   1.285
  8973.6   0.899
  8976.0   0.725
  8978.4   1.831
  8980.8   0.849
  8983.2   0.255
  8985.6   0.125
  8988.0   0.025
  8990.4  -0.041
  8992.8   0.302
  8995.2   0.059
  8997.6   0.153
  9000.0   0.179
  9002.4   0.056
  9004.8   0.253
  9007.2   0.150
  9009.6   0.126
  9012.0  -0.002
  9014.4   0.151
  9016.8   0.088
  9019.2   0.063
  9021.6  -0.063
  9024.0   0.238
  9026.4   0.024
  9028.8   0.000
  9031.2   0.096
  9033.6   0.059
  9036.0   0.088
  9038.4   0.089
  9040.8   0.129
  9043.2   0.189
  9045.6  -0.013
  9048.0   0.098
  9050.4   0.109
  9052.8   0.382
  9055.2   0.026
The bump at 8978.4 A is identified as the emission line [O II] 3727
